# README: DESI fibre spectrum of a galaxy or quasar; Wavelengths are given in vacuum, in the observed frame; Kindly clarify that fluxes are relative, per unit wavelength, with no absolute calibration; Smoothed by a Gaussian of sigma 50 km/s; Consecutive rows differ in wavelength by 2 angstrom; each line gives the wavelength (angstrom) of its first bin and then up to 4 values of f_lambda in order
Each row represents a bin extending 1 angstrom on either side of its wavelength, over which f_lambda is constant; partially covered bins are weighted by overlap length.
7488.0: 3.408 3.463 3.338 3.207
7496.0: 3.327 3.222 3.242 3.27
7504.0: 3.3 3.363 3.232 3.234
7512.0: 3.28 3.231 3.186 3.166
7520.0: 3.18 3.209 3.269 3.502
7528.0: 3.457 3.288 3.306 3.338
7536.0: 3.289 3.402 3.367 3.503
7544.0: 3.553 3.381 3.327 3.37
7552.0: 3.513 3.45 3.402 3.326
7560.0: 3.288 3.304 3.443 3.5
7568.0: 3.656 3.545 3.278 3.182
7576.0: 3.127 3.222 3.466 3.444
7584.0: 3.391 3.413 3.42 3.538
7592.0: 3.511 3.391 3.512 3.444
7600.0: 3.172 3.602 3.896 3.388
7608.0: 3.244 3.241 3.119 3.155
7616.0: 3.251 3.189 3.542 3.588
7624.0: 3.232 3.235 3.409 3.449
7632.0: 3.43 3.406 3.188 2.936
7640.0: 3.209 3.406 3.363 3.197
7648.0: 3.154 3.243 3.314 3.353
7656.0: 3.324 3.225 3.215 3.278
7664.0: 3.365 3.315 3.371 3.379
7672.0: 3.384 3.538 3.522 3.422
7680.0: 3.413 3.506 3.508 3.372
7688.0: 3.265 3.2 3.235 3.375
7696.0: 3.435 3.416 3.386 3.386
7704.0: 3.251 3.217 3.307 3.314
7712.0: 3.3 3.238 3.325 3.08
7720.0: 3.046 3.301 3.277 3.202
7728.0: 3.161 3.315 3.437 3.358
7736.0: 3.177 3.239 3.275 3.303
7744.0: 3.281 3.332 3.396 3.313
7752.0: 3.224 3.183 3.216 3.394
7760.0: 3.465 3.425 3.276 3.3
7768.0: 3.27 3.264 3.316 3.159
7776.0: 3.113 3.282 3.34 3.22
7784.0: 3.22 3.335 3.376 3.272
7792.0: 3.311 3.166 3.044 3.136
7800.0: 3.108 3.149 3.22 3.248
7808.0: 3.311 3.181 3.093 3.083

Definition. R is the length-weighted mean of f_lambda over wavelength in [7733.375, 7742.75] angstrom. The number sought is 3.27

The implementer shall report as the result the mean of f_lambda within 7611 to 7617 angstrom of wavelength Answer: 3.18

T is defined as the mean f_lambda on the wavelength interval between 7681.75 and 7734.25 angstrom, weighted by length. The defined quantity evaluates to 3.3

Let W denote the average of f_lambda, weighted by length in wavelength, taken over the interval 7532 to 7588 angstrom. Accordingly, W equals 3.39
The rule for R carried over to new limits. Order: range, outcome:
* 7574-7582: 3.28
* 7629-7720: 3.32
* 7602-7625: 3.36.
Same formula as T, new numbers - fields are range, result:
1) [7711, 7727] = 3.22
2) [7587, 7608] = 3.48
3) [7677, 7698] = 3.38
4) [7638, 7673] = 3.29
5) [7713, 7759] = 3.26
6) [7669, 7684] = 3.46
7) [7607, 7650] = 3.28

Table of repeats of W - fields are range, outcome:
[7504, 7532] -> 3.28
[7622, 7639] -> 3.3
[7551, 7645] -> 3.37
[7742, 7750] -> 3.33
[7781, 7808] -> 3.22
